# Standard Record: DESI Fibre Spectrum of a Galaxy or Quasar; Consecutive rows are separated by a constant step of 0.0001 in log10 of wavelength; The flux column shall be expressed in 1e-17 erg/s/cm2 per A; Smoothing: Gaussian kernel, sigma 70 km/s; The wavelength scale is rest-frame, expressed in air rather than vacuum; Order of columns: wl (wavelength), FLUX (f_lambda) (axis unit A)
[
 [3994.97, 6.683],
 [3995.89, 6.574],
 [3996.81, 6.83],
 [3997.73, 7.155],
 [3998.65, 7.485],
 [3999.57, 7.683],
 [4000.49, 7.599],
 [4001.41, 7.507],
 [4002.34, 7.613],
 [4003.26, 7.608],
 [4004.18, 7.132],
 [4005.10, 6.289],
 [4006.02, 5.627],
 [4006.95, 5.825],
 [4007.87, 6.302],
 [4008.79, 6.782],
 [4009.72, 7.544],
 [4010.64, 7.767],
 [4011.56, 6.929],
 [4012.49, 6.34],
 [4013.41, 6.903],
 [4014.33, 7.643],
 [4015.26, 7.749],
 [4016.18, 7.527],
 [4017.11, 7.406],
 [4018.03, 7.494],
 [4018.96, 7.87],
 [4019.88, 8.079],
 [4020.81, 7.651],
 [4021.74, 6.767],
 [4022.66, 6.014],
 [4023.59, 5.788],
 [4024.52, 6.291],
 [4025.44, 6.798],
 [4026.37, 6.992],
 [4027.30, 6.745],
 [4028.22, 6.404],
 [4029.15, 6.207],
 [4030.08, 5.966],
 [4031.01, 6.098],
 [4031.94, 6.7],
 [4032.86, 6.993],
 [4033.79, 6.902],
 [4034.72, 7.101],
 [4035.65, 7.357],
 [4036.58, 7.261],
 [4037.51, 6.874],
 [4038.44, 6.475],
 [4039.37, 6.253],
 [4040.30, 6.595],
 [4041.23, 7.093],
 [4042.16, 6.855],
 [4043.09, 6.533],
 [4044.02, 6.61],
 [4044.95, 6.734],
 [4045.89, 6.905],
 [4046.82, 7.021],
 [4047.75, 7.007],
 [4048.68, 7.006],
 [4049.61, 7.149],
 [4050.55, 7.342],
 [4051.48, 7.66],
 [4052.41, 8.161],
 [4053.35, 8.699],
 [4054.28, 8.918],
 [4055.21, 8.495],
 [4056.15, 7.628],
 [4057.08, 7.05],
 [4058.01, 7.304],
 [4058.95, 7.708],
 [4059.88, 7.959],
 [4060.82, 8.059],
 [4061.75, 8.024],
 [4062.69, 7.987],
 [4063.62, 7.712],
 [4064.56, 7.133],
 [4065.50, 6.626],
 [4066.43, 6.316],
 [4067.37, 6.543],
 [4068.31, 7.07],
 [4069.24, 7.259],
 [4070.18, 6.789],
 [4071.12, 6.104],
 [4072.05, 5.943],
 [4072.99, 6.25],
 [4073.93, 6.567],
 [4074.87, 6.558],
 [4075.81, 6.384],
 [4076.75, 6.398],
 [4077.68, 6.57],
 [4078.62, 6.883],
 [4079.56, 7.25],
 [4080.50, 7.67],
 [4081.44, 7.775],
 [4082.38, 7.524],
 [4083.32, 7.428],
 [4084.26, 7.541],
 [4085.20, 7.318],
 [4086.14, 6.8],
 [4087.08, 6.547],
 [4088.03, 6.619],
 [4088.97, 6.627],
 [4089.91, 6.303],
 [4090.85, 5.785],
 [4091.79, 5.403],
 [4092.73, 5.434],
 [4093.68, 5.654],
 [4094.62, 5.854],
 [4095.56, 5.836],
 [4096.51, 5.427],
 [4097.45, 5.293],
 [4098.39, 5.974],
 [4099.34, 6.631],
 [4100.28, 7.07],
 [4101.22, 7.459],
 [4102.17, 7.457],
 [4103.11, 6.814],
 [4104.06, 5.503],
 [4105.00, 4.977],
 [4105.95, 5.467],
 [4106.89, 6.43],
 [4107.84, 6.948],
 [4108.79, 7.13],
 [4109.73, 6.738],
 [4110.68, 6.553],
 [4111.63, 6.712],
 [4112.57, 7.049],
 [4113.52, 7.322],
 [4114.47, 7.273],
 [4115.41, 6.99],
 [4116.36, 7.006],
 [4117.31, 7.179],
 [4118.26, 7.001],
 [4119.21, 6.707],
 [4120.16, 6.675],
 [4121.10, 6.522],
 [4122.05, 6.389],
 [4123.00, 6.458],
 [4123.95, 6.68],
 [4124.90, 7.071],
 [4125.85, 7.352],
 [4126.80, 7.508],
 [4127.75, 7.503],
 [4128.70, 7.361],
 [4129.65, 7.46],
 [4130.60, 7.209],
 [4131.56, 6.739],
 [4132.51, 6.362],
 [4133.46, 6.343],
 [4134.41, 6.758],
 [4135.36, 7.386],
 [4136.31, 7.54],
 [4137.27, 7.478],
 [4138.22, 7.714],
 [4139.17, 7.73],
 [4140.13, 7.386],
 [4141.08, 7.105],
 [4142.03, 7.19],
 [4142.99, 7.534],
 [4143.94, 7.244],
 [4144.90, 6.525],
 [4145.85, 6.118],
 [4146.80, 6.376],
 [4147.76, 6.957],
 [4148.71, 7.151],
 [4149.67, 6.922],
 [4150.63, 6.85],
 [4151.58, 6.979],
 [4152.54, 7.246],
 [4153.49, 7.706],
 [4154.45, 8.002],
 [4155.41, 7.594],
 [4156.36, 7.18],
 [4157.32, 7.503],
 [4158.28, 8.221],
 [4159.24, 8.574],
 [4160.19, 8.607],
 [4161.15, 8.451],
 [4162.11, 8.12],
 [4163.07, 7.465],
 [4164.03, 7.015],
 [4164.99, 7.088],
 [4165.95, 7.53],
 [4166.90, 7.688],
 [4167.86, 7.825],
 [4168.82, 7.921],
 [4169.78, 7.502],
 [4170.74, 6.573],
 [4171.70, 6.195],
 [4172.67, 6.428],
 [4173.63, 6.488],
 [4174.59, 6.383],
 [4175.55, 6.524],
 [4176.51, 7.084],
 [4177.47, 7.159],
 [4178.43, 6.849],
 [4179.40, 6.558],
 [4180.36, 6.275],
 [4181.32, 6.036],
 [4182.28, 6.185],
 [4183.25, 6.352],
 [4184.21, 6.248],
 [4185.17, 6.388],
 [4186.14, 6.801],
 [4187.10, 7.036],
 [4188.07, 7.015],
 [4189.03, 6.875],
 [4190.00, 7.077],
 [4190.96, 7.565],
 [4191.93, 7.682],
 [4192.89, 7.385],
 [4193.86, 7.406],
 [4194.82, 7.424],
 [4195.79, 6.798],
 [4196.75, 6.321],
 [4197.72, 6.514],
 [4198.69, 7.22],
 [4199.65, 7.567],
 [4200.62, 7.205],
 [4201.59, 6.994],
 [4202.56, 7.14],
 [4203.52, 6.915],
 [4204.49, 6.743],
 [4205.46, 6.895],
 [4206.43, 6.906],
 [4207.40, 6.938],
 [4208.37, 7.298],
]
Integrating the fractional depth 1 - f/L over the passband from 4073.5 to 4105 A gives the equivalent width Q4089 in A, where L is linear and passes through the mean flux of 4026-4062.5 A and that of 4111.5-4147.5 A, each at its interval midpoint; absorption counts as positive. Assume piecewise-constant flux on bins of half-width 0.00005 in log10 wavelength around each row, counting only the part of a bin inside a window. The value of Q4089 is 2.48 A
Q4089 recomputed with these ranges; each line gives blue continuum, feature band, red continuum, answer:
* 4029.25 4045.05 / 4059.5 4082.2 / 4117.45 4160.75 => -0.42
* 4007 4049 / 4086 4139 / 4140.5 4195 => 2.82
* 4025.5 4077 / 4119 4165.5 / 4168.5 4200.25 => -2.24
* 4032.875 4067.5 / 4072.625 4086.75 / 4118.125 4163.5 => 0.51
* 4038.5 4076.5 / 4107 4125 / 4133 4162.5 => 1.08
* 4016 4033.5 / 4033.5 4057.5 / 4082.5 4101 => -2.00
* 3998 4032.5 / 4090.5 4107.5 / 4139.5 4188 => 2.42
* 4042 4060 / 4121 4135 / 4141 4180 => 0.69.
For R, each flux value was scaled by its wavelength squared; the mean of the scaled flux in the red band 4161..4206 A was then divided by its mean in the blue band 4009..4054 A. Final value 1.07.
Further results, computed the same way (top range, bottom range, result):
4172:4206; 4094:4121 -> 1.09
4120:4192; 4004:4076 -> 1.07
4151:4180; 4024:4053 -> 1.14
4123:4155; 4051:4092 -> 1.03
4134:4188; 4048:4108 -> 1.08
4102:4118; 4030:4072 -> 0.96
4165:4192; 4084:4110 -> 1.13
